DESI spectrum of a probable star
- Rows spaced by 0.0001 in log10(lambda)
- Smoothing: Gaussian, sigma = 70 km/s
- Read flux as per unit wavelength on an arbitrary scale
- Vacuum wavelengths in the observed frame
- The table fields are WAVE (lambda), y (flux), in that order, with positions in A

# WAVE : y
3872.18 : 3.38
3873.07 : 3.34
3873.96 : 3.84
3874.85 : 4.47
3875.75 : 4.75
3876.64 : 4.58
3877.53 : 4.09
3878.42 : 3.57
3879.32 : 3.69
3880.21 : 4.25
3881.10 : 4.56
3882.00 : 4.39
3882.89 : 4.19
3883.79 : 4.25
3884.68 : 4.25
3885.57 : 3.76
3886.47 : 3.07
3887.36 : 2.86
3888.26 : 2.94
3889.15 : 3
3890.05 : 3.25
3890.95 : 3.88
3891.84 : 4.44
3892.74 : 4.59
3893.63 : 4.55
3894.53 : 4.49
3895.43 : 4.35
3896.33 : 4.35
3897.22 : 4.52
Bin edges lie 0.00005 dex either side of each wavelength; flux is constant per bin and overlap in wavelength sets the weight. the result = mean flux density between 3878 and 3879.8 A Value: 3.64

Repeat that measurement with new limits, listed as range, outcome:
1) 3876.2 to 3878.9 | 4.07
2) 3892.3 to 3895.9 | 4.49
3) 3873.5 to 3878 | 4.34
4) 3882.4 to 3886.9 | 3.91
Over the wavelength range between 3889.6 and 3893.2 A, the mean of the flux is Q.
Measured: 4.05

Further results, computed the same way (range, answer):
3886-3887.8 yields 2.97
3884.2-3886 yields 4.03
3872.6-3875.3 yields 3.88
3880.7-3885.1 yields 4.32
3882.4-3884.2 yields 4.22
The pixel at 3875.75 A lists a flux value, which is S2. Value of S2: 4.75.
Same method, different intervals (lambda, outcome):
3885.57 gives 3.76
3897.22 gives 4.52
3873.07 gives 3.34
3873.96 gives 3.84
